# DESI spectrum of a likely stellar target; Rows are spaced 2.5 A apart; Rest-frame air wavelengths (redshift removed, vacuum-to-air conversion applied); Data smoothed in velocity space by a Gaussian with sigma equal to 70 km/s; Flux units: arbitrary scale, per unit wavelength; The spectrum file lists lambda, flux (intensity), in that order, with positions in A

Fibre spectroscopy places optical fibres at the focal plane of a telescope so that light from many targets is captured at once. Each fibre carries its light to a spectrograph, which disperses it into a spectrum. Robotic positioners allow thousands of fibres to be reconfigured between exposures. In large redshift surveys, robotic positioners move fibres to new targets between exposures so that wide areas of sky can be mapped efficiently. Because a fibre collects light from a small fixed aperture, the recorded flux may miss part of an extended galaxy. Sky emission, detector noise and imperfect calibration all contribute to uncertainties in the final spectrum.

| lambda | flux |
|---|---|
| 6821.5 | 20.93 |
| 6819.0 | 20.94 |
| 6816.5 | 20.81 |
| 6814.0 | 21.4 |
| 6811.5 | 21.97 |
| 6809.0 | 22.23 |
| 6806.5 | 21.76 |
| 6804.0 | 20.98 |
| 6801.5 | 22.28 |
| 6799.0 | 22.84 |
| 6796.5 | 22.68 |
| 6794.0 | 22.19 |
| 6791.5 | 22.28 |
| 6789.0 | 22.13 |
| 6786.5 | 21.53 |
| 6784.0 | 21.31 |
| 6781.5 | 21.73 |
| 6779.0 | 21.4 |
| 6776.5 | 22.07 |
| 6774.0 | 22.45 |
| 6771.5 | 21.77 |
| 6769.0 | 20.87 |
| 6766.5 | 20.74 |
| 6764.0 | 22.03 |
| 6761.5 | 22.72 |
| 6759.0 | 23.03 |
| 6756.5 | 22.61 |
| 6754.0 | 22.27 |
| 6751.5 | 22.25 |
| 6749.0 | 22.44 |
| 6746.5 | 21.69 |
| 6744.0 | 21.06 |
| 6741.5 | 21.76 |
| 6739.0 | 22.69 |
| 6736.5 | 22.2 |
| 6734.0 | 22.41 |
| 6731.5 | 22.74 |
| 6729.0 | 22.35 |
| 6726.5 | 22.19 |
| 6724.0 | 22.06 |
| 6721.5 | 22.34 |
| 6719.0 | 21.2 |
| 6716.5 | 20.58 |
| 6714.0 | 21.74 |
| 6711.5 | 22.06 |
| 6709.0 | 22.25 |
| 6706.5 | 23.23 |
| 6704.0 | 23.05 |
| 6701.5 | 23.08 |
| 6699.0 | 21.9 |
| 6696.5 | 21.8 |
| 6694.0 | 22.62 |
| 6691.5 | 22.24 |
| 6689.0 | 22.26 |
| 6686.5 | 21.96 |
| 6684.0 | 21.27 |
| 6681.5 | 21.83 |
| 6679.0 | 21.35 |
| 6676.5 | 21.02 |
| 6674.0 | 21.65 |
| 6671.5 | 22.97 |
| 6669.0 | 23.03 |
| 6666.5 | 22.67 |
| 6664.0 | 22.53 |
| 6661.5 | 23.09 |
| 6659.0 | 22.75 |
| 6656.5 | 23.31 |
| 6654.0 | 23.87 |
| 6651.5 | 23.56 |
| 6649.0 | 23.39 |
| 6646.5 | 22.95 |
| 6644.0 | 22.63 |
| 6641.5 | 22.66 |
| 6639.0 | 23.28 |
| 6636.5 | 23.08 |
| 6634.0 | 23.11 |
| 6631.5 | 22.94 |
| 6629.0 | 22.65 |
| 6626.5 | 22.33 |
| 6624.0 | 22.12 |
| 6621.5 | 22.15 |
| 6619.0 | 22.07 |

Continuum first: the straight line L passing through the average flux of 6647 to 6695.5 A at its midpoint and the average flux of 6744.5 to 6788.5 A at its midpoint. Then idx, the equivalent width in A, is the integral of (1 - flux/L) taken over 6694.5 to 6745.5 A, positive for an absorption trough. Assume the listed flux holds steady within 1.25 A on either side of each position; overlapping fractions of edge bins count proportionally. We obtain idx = 0.15 A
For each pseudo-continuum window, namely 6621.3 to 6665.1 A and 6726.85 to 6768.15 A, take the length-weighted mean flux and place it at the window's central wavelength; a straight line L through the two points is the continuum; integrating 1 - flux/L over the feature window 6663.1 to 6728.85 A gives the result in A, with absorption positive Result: 1.27 A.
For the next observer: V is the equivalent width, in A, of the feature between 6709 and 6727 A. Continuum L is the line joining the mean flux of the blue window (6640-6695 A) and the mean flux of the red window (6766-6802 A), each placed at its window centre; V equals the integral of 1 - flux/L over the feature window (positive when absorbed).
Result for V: 0.4 A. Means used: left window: 22.5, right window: 21.9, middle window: 21.8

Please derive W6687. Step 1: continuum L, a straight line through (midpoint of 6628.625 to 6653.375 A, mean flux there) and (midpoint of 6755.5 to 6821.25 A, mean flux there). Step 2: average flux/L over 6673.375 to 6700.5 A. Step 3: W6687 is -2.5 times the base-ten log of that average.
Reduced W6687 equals 0.04 mag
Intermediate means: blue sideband 23.1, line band 21.8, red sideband 21.9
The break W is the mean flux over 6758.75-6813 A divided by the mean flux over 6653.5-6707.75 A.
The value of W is 1.0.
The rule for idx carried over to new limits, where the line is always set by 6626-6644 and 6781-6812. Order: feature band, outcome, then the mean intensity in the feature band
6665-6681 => 0.39 A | 22.1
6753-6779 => 0.17 A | 22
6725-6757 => 0.15 A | 22.2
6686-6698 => 0.20 A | 22.2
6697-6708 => -0.11 A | 22.7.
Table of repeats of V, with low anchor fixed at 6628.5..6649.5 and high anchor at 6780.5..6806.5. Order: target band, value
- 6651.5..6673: -0.2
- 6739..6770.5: 0.4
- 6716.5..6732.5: 0.3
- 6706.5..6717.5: 0.3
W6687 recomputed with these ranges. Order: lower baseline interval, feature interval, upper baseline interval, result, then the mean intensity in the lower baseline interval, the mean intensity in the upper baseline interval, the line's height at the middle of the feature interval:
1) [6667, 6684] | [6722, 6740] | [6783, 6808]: -0.019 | 22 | 22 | 22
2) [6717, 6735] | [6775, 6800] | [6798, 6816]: -0.004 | 22.1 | 21.9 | 21.9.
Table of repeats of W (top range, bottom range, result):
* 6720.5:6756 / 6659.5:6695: 1.00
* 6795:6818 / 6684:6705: 0.98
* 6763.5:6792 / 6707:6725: 0.99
